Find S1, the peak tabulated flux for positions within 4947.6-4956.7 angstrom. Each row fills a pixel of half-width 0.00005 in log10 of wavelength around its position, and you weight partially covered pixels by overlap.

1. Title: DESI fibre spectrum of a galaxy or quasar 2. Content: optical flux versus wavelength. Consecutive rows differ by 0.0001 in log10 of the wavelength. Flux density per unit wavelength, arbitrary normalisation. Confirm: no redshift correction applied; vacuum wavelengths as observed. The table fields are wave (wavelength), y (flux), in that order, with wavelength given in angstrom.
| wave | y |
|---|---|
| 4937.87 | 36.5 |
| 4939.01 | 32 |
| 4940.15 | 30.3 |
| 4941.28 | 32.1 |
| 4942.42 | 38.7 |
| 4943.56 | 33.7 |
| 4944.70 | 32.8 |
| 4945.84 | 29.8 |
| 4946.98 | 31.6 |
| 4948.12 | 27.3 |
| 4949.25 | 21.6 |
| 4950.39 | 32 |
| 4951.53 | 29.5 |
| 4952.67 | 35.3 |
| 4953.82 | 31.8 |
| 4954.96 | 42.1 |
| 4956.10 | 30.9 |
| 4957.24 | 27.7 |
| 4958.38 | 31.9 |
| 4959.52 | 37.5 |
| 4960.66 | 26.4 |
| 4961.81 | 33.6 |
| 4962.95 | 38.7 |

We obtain 42.1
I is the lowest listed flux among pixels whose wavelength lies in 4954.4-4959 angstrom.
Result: 27.7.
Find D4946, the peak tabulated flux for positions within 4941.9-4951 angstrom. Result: 38.7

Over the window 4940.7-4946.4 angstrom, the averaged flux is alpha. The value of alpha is 33.4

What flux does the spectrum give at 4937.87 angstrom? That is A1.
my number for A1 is 36.5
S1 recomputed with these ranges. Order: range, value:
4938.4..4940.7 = 32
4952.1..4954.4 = 35.3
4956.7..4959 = 31.9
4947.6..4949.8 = 27.3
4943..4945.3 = 33.7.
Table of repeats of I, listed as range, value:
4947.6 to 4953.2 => 21.6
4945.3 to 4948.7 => 27.3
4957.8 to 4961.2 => 26.4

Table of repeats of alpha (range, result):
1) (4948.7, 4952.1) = 27.7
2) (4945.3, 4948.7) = 29.6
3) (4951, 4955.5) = 34.6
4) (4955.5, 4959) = 30.4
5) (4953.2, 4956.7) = 34.8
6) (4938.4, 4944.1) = 33.4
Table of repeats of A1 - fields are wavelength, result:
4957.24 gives 27.7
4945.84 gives 29.8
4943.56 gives 33.7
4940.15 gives 30.3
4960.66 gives 26.4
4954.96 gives 42.1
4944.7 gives 32.8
